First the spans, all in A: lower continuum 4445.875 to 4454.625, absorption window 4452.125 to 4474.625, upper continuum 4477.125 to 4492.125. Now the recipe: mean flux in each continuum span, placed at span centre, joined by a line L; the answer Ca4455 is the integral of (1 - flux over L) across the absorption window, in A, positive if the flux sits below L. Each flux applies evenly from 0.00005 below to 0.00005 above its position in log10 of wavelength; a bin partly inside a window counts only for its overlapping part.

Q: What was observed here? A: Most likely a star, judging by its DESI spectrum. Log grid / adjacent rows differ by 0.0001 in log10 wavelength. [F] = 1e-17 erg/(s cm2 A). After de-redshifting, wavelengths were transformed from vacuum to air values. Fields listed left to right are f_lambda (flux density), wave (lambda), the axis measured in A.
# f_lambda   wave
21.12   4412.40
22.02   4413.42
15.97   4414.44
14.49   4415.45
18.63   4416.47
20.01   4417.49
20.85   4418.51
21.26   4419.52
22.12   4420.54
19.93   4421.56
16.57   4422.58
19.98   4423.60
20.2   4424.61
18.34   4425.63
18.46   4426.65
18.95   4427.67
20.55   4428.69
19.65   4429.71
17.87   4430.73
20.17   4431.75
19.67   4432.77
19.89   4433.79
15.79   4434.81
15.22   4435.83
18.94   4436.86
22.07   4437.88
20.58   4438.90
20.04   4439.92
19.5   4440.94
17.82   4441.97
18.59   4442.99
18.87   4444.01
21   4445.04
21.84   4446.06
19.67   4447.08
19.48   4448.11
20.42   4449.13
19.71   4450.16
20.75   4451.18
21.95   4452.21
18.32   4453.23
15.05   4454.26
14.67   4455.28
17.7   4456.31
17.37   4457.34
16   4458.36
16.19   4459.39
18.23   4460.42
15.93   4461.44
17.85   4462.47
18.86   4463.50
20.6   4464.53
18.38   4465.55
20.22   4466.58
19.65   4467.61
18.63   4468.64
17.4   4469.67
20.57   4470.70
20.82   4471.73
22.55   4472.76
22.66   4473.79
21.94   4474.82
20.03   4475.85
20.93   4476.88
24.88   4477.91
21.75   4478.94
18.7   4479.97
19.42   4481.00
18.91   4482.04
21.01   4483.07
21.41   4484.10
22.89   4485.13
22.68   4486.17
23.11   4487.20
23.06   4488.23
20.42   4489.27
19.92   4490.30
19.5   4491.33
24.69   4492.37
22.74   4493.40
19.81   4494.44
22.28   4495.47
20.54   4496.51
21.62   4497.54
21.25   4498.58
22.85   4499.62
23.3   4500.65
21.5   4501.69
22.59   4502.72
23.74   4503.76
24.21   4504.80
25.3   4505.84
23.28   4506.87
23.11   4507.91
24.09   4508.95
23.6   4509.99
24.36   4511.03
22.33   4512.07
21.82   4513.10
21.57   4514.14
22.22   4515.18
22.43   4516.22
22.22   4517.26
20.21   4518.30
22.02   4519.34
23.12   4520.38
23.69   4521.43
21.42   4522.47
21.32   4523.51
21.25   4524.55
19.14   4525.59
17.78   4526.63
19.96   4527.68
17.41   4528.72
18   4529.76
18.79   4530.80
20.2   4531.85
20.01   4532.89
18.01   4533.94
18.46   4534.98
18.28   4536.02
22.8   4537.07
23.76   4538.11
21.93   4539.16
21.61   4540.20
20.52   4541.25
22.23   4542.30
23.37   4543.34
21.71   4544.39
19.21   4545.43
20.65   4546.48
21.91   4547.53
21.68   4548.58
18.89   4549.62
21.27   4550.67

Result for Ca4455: 1.9 A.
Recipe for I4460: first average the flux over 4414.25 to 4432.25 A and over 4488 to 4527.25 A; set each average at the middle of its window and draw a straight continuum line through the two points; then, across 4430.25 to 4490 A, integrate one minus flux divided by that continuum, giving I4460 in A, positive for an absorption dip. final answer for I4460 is 2.4 A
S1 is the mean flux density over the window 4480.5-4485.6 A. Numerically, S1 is 20.7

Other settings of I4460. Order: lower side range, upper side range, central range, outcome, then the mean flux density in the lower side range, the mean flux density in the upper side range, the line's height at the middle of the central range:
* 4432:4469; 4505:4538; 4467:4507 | -3.0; 18.8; 21.3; 20.1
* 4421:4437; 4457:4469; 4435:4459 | -0.6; 18.8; 18.2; 18.4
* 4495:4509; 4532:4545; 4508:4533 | 0.8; 22.8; 21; 21.9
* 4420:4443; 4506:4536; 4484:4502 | -1.2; 19.2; 21.1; 20.5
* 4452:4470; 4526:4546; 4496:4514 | -3.4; 17.9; 20.2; 19.2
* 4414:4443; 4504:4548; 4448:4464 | 1.4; 19.1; 21.4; 19.7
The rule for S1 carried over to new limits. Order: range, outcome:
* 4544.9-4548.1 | 20.6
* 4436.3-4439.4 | 20.4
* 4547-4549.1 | 21.8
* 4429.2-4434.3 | 19.5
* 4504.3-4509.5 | 24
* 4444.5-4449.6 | 20.5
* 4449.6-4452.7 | 20.8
